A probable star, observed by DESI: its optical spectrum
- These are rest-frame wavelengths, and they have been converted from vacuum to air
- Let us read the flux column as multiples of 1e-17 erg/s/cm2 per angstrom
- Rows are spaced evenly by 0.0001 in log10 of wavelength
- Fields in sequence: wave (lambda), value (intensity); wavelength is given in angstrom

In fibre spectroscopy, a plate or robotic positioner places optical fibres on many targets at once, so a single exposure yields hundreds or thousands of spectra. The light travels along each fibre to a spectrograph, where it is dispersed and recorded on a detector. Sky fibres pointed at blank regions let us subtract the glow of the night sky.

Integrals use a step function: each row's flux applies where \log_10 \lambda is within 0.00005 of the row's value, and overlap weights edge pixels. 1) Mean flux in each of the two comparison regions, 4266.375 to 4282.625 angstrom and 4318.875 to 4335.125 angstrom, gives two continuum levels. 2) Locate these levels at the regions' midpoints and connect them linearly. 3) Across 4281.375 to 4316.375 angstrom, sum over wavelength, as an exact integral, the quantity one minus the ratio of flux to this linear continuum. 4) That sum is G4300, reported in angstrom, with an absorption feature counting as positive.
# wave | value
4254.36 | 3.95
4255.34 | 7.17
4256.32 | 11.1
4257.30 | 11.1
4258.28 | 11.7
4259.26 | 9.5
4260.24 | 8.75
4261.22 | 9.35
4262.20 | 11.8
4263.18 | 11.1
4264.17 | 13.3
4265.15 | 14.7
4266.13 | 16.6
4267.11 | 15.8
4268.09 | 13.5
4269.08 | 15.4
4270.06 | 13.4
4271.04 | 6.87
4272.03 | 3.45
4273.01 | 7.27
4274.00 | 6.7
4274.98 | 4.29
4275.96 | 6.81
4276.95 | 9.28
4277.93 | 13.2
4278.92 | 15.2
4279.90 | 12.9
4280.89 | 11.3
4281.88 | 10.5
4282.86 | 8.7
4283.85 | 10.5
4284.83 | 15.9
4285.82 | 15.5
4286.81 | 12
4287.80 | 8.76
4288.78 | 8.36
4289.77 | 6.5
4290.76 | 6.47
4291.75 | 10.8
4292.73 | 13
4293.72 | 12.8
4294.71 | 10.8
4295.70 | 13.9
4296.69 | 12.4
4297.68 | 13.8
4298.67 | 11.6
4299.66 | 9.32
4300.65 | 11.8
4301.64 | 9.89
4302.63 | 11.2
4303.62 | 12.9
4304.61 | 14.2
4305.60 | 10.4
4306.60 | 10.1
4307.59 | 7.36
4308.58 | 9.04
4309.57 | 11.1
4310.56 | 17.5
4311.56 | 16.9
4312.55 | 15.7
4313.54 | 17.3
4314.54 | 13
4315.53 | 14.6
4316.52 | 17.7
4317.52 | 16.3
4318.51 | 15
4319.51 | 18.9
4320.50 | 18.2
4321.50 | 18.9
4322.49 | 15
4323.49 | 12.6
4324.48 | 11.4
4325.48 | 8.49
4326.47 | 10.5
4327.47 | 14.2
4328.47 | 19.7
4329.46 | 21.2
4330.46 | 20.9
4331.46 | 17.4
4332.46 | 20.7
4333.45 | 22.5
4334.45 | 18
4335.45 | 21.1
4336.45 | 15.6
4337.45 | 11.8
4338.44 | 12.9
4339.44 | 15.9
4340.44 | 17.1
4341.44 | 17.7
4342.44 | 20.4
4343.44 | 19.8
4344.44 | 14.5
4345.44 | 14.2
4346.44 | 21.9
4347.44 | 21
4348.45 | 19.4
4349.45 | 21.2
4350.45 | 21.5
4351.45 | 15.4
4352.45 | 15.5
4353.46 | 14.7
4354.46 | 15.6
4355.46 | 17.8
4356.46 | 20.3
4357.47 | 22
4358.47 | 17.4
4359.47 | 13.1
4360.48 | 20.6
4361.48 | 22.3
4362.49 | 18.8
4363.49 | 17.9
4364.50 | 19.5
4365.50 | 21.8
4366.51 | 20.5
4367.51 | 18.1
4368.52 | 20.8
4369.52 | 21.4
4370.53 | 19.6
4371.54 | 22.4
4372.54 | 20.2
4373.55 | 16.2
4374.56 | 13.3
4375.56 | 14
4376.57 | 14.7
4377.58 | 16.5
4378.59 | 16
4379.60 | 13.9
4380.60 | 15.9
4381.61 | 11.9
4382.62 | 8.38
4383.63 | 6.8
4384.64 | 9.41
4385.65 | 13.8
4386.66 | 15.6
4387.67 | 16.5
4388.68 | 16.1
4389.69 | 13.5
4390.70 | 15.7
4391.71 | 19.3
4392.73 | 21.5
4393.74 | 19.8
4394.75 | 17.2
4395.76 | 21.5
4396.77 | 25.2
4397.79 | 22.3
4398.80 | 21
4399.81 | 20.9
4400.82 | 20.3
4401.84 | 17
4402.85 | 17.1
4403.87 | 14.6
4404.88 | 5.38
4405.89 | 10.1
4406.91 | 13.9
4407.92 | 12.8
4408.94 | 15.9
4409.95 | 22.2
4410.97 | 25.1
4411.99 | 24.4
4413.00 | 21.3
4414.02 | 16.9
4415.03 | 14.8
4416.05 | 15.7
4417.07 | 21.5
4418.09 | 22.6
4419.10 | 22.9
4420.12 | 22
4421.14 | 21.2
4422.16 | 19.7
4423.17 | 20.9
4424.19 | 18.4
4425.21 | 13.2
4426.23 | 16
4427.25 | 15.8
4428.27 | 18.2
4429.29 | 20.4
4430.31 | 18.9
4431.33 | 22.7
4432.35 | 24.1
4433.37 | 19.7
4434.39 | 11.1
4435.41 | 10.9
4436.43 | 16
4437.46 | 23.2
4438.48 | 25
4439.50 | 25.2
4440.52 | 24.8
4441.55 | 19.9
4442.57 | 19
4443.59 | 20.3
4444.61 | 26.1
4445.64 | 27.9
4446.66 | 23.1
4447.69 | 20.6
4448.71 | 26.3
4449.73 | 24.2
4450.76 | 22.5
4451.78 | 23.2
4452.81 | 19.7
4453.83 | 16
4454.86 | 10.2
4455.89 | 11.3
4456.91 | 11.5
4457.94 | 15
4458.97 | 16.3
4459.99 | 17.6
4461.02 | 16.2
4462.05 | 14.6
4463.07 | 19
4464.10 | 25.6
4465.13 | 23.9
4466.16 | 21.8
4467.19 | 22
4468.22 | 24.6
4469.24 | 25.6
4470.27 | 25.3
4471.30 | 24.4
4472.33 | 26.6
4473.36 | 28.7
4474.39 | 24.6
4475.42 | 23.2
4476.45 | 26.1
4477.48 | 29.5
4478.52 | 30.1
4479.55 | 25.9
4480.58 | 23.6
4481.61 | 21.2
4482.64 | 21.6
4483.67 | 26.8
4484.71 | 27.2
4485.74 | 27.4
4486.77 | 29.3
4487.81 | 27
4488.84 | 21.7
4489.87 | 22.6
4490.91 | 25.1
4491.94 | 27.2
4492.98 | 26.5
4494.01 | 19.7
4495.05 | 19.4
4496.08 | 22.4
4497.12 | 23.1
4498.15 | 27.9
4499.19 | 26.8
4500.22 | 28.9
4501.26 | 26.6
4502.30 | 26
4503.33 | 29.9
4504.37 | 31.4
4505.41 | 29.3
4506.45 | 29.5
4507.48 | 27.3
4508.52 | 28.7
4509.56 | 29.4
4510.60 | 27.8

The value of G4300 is 3.9 angstrom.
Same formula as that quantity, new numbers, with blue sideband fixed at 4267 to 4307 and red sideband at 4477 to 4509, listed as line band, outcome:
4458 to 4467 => 1.7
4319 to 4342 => -4.0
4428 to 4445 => 1.3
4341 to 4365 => -4.1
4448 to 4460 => 2.7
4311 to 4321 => -2.6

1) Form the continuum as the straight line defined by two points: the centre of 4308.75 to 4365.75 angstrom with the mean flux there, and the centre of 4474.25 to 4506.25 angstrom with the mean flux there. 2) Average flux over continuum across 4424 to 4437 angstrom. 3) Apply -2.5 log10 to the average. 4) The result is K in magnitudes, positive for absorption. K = 0.28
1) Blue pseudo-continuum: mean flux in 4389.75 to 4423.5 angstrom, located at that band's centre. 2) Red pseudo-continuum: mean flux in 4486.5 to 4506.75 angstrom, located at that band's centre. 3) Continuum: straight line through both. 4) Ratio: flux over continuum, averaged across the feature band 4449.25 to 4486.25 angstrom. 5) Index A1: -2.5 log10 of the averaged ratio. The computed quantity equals 0.08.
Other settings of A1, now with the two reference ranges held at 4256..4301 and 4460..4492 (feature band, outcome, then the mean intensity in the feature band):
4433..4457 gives 0.111 mag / 20.1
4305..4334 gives -0.105 mag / 15.3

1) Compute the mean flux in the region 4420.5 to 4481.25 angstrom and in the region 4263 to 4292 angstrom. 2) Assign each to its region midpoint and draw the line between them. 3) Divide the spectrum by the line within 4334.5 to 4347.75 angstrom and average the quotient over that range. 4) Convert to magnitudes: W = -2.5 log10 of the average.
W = -0.18 mag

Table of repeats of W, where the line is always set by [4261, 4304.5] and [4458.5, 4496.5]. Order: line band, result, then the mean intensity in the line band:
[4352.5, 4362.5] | -0.13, 18.1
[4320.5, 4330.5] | -0.09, 15.2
